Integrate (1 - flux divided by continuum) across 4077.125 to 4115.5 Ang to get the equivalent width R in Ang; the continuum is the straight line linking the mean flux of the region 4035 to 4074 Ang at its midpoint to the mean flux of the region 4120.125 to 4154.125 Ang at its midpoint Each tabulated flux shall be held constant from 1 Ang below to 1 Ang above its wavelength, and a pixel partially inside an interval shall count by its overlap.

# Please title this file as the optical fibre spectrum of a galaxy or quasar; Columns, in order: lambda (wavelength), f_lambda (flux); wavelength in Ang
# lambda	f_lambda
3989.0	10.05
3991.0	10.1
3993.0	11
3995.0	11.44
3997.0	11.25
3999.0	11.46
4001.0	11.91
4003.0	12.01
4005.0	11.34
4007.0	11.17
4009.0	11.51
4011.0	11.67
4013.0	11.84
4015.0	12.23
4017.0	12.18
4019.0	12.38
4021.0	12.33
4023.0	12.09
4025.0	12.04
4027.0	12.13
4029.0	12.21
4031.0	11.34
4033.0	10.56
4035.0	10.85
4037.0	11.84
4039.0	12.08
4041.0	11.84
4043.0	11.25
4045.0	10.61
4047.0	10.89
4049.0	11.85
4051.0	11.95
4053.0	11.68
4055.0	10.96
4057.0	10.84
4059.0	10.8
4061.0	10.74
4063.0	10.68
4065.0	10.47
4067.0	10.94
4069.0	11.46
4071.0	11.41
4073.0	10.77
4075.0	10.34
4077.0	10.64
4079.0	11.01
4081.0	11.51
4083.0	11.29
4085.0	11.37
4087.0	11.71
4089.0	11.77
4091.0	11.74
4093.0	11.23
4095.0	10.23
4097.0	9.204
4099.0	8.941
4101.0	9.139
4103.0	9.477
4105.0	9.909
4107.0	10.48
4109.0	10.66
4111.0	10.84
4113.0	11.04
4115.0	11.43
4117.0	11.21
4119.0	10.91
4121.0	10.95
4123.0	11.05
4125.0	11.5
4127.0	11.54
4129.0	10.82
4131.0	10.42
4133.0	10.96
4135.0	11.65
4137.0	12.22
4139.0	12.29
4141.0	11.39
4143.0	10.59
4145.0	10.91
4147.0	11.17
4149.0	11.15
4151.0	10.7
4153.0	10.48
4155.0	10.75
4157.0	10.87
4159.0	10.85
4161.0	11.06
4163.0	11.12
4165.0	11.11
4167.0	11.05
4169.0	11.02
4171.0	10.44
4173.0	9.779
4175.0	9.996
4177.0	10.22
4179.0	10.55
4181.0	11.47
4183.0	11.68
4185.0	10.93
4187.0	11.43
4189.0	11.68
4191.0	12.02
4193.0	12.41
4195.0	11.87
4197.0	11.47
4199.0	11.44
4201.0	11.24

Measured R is 1.8 Ang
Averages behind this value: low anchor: 11.2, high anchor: 11.2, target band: 10.7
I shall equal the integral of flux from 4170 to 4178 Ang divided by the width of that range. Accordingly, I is 10.1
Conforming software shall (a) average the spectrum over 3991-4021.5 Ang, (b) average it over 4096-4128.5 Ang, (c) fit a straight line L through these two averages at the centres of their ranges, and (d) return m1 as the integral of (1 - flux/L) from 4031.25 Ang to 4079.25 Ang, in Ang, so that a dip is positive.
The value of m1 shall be 0.1 Ang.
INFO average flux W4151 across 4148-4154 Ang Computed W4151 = 10.8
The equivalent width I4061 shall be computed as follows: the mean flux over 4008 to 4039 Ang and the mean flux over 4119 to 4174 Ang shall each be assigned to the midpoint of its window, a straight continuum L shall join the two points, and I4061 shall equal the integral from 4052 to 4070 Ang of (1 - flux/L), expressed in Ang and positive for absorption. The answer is 1.0 Ang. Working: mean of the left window 11.8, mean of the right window 11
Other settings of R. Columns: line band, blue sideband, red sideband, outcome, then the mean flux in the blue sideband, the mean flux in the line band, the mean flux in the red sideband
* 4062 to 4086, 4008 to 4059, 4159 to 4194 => 1.0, 11.6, 11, 11.1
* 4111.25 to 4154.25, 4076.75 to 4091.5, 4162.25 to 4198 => 0.4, 11.4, 11.2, 11.1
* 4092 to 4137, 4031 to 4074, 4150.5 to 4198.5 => 1.8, 11.2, 10.7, 11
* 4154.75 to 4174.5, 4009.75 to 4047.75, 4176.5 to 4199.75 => 1.2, 11.7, 10.8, 11.5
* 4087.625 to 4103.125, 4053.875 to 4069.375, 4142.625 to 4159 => 0.8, 10.8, 10.3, 10.8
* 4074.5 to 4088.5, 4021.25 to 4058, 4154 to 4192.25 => 0.2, 11.5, 11.2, 11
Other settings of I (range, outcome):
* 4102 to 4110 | 10.1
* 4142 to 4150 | 11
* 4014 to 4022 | 12.3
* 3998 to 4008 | 11.6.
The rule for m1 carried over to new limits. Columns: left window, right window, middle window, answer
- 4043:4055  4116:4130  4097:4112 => 1.8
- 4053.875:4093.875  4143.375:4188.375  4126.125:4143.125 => -0.7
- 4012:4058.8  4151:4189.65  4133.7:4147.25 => -0.5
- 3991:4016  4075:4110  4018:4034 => -0.9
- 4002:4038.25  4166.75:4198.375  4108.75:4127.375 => 0.4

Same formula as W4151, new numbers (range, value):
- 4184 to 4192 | 11.5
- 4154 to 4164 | 10.9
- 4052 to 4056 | 11.3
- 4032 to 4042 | 11.4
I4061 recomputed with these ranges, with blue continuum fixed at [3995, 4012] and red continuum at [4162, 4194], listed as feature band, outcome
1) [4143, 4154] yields 0.3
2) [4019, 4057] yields -0.5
